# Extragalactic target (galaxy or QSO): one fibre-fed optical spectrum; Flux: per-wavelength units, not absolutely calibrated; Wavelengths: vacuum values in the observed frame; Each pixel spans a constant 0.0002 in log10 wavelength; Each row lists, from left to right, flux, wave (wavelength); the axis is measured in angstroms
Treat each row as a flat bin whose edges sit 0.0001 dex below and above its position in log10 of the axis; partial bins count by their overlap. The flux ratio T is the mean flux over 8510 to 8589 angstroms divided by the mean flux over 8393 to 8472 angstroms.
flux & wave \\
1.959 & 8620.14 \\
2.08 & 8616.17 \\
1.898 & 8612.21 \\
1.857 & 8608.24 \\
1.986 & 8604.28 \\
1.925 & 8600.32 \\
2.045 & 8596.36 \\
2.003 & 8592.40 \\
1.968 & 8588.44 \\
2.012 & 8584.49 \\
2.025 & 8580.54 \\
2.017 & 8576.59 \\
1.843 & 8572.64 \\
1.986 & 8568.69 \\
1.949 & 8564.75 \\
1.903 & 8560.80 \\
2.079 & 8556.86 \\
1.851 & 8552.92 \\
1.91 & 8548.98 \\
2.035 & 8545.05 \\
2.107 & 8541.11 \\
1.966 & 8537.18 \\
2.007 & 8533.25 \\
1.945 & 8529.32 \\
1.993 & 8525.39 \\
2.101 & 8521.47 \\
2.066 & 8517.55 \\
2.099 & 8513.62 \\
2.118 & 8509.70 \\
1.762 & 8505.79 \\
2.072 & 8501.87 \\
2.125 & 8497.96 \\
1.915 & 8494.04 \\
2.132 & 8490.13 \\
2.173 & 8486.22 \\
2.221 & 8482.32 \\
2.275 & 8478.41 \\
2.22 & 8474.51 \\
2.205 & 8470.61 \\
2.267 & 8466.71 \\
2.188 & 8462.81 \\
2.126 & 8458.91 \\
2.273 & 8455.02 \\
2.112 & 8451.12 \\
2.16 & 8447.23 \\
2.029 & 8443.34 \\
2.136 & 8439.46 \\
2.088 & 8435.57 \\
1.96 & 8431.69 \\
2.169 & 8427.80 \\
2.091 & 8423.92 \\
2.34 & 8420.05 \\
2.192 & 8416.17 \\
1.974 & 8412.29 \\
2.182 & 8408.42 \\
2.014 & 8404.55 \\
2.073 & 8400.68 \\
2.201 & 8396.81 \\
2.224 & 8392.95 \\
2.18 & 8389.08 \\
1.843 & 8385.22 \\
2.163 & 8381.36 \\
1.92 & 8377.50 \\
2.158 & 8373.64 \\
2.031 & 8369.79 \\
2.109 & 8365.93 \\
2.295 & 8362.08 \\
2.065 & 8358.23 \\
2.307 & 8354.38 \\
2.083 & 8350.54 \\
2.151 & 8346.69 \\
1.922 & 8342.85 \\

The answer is 0.9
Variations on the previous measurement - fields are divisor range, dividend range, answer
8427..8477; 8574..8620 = 0.92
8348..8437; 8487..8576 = 0.95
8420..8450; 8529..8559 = 0.94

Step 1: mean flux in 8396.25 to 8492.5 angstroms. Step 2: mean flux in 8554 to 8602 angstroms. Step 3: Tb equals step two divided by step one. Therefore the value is 0.9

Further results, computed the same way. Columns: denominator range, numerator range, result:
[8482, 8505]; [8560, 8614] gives 0.94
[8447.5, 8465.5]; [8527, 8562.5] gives 0.91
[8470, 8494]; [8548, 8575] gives 0.89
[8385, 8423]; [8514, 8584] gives 0.93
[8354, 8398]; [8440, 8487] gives 1.03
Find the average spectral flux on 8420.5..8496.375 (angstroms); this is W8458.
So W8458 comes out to 2.15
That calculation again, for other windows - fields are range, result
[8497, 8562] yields 2.01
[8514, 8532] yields 2.03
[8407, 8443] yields 2.12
